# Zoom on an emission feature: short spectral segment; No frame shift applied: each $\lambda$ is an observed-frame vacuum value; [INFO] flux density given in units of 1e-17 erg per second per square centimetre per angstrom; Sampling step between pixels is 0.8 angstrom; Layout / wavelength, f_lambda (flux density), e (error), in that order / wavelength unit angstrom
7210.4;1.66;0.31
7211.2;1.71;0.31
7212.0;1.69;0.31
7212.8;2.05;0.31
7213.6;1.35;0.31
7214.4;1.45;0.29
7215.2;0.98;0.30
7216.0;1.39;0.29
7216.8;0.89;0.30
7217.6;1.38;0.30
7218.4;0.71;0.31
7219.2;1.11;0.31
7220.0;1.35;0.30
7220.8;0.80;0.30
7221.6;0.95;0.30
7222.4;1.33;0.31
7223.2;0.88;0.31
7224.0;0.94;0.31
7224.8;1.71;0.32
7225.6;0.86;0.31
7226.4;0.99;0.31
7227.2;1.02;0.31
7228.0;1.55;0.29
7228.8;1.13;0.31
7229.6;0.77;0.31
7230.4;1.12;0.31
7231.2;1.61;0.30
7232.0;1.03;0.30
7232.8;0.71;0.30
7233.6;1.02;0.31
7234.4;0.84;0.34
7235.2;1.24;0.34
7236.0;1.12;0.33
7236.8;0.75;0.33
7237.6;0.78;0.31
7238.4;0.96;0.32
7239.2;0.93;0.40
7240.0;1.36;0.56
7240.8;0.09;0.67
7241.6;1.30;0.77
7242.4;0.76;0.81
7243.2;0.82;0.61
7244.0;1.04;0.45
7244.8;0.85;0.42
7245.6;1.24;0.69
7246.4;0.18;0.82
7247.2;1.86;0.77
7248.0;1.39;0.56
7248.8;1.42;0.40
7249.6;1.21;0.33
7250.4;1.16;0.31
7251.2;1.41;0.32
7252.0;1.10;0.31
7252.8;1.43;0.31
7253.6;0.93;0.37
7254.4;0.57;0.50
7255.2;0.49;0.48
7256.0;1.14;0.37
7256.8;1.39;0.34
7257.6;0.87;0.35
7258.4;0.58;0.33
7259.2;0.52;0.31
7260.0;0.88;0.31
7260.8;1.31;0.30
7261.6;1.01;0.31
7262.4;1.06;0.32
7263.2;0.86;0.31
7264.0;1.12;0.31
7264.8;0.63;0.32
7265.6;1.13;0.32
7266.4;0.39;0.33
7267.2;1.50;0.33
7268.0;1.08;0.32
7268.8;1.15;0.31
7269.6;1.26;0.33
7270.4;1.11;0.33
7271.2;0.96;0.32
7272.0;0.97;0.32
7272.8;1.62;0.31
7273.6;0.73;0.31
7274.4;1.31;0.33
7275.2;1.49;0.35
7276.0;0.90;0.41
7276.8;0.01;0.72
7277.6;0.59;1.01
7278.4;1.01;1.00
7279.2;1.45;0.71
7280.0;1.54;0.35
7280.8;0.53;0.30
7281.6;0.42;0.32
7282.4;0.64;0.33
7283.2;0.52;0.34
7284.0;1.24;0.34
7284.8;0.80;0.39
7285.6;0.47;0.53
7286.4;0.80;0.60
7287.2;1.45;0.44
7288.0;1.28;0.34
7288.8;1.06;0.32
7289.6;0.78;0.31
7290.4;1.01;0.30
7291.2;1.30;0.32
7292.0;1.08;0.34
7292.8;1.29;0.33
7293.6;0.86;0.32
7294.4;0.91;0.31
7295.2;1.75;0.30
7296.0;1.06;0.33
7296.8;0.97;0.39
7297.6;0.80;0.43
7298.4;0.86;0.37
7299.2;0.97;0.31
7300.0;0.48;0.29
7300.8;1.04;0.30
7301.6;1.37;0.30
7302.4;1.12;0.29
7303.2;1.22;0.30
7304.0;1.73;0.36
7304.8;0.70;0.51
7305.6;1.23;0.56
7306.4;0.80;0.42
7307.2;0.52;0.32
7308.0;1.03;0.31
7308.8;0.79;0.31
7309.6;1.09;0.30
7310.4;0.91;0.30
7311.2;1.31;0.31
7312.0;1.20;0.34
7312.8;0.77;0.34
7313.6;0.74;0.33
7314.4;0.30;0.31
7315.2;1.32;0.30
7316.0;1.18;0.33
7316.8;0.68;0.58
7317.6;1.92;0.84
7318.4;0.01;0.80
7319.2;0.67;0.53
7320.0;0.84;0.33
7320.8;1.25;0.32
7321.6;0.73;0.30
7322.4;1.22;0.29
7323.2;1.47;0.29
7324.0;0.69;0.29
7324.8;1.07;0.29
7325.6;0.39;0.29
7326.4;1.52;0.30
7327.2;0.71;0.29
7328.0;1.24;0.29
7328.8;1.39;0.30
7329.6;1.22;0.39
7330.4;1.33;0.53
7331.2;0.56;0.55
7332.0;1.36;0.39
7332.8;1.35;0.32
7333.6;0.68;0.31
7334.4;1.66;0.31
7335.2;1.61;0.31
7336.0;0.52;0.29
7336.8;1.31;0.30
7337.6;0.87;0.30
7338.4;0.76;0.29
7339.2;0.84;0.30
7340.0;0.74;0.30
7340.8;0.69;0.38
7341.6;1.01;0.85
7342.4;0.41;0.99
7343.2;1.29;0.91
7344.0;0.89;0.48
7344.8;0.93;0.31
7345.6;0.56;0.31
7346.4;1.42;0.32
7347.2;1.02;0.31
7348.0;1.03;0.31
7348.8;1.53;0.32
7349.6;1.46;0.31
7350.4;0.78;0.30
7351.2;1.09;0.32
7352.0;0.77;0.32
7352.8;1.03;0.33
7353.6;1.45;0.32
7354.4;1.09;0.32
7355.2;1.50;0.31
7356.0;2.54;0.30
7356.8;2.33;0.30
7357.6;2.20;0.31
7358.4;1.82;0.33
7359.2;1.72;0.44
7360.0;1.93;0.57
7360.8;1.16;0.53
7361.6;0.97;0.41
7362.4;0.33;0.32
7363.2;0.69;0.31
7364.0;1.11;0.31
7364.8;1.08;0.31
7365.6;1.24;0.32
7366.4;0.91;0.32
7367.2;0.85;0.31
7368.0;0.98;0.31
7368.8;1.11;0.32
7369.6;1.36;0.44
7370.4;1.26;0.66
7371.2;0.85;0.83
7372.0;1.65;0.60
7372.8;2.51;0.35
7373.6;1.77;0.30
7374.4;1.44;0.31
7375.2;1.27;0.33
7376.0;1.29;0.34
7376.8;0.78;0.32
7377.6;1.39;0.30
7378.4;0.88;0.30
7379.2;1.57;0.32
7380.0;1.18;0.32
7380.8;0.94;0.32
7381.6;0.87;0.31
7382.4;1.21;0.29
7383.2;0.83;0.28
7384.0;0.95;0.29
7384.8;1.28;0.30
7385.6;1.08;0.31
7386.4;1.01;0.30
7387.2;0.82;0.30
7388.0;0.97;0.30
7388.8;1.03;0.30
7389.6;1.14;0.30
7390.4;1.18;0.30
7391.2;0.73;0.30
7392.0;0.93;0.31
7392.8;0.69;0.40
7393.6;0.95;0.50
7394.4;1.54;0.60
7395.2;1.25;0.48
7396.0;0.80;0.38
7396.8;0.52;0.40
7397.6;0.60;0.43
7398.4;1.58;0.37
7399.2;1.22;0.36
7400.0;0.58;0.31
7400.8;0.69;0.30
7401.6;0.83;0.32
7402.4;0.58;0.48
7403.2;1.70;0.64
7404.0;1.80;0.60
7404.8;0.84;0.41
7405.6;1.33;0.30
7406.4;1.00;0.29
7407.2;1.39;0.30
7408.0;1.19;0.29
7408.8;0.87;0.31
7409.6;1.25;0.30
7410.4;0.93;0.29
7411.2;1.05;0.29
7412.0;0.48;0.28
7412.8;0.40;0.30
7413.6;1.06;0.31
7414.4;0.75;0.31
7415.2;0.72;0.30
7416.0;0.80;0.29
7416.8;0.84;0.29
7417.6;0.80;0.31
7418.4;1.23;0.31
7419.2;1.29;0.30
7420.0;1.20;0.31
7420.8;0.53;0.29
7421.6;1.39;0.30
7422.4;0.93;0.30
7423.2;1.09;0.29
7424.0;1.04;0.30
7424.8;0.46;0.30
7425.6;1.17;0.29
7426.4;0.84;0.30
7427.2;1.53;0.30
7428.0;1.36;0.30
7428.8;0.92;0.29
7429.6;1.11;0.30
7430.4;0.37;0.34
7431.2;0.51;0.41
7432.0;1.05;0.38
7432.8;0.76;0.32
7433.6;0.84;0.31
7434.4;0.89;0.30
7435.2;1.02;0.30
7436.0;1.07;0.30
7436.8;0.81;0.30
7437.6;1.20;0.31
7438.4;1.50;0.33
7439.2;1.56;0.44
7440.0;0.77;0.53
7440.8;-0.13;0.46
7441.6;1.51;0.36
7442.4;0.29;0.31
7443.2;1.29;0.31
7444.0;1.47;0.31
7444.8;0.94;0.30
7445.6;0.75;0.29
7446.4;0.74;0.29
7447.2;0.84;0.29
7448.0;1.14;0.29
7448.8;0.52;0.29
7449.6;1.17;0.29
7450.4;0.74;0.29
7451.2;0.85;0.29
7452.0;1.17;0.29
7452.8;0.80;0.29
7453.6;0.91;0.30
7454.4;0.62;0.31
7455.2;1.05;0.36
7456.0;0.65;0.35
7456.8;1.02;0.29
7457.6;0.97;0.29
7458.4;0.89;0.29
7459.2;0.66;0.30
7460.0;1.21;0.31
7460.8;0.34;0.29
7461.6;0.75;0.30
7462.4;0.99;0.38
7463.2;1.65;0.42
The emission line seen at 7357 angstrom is [S II] 6716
